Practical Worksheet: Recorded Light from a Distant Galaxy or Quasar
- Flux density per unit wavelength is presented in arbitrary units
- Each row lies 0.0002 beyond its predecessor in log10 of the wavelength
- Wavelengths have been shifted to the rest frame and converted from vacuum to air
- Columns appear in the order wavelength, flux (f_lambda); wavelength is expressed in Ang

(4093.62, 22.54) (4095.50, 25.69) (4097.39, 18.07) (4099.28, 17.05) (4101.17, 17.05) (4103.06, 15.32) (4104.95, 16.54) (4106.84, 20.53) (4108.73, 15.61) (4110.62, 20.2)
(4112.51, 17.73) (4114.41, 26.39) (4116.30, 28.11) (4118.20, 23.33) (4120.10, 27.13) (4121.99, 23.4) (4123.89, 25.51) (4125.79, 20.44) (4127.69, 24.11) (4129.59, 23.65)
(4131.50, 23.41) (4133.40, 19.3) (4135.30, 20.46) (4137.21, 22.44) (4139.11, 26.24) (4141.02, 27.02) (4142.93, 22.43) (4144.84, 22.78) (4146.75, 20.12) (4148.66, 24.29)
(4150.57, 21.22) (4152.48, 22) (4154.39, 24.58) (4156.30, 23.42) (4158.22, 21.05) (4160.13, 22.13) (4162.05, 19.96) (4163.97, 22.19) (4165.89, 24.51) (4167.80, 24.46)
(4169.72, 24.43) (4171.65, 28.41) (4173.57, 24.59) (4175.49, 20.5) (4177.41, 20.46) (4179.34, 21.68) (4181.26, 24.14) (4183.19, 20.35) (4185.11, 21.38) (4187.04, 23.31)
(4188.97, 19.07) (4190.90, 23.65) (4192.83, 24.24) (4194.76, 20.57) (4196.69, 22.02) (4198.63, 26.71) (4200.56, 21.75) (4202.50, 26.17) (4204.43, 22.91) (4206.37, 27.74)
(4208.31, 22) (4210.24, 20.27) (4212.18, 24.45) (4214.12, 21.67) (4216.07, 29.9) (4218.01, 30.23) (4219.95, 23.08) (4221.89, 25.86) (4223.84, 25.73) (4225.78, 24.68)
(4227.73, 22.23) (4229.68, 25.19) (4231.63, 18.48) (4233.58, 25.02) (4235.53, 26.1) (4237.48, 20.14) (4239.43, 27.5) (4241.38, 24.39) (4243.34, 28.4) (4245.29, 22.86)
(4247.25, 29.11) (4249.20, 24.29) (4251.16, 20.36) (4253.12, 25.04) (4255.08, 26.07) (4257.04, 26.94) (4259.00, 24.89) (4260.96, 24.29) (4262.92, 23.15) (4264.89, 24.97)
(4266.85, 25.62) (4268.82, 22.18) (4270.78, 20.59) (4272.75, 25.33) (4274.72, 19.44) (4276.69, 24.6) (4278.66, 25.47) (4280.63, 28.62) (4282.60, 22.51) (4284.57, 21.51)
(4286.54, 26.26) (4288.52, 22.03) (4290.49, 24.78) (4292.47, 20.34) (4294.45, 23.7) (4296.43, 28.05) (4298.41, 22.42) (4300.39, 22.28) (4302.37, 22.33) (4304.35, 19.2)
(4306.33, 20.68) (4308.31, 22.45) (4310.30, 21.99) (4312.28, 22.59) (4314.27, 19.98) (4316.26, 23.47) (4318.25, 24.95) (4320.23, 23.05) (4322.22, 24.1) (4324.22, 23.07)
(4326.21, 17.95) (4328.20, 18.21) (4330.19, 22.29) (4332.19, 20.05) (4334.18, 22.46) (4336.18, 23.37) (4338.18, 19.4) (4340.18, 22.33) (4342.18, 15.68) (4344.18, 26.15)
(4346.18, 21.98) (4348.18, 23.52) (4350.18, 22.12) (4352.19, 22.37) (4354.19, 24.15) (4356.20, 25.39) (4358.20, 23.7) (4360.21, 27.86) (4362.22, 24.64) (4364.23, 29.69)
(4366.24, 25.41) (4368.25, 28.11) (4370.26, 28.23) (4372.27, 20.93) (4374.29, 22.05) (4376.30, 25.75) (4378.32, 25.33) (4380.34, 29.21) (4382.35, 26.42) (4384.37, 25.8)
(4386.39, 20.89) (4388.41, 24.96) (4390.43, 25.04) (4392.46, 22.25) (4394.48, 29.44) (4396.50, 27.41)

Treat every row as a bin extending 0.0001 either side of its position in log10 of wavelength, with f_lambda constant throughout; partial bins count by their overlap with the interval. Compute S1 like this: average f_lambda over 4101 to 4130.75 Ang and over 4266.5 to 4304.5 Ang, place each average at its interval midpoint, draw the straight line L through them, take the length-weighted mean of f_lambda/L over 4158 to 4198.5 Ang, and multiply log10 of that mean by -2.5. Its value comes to -0.01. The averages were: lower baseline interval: 21.7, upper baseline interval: 23.4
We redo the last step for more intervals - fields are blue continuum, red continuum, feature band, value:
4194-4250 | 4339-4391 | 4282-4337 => 0.10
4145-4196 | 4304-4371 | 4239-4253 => -0.11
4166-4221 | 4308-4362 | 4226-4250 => -0.06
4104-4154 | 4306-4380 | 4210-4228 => -0.10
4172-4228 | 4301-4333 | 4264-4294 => -0.06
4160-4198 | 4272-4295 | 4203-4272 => -0.06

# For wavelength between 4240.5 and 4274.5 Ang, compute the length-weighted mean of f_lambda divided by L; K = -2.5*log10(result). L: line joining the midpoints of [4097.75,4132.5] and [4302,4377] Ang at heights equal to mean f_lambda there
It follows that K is -0.10 mag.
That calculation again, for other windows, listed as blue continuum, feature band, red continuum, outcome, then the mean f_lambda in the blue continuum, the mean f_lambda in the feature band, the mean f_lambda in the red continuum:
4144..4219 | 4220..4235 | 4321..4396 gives -0.02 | 23.2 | 23.9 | 23.8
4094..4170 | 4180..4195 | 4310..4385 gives 0.01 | 22.1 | 22.2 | 23.5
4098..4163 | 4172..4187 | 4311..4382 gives 0.00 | 21.9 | 22.2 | 23.4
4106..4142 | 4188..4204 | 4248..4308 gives 0.01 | 22.9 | 23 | 23.6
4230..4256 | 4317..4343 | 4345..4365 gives 0.15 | 24.5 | 21.4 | 24.5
